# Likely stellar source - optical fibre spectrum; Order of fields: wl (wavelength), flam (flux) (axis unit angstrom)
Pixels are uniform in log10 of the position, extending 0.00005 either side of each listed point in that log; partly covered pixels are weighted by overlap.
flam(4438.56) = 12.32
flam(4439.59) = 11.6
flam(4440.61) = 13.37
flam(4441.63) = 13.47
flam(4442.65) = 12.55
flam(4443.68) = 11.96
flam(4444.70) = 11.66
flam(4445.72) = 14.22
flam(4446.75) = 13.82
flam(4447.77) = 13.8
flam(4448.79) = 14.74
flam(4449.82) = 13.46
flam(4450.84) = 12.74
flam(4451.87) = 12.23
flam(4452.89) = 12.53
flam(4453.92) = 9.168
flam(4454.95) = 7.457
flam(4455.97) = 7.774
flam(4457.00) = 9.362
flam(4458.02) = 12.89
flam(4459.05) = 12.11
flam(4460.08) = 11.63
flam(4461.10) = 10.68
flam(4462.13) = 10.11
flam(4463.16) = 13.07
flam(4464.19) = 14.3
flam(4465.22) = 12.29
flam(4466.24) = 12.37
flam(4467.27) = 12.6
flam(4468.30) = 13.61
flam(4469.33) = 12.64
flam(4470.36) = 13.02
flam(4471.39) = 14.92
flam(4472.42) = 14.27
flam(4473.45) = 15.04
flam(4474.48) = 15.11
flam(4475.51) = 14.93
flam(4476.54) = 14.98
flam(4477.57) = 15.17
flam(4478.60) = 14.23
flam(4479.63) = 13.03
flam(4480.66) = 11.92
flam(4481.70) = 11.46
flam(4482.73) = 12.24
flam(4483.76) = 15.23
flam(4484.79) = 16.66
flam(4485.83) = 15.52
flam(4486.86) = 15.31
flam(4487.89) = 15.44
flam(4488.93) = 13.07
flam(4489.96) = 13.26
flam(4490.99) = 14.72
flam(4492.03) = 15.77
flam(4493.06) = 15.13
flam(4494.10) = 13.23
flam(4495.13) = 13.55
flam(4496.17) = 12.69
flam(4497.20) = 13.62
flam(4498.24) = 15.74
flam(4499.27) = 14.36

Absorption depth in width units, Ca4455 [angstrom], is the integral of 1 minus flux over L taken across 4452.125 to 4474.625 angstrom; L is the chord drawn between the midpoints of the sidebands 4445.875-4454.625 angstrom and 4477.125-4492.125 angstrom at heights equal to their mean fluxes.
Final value 2.1 angstrom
